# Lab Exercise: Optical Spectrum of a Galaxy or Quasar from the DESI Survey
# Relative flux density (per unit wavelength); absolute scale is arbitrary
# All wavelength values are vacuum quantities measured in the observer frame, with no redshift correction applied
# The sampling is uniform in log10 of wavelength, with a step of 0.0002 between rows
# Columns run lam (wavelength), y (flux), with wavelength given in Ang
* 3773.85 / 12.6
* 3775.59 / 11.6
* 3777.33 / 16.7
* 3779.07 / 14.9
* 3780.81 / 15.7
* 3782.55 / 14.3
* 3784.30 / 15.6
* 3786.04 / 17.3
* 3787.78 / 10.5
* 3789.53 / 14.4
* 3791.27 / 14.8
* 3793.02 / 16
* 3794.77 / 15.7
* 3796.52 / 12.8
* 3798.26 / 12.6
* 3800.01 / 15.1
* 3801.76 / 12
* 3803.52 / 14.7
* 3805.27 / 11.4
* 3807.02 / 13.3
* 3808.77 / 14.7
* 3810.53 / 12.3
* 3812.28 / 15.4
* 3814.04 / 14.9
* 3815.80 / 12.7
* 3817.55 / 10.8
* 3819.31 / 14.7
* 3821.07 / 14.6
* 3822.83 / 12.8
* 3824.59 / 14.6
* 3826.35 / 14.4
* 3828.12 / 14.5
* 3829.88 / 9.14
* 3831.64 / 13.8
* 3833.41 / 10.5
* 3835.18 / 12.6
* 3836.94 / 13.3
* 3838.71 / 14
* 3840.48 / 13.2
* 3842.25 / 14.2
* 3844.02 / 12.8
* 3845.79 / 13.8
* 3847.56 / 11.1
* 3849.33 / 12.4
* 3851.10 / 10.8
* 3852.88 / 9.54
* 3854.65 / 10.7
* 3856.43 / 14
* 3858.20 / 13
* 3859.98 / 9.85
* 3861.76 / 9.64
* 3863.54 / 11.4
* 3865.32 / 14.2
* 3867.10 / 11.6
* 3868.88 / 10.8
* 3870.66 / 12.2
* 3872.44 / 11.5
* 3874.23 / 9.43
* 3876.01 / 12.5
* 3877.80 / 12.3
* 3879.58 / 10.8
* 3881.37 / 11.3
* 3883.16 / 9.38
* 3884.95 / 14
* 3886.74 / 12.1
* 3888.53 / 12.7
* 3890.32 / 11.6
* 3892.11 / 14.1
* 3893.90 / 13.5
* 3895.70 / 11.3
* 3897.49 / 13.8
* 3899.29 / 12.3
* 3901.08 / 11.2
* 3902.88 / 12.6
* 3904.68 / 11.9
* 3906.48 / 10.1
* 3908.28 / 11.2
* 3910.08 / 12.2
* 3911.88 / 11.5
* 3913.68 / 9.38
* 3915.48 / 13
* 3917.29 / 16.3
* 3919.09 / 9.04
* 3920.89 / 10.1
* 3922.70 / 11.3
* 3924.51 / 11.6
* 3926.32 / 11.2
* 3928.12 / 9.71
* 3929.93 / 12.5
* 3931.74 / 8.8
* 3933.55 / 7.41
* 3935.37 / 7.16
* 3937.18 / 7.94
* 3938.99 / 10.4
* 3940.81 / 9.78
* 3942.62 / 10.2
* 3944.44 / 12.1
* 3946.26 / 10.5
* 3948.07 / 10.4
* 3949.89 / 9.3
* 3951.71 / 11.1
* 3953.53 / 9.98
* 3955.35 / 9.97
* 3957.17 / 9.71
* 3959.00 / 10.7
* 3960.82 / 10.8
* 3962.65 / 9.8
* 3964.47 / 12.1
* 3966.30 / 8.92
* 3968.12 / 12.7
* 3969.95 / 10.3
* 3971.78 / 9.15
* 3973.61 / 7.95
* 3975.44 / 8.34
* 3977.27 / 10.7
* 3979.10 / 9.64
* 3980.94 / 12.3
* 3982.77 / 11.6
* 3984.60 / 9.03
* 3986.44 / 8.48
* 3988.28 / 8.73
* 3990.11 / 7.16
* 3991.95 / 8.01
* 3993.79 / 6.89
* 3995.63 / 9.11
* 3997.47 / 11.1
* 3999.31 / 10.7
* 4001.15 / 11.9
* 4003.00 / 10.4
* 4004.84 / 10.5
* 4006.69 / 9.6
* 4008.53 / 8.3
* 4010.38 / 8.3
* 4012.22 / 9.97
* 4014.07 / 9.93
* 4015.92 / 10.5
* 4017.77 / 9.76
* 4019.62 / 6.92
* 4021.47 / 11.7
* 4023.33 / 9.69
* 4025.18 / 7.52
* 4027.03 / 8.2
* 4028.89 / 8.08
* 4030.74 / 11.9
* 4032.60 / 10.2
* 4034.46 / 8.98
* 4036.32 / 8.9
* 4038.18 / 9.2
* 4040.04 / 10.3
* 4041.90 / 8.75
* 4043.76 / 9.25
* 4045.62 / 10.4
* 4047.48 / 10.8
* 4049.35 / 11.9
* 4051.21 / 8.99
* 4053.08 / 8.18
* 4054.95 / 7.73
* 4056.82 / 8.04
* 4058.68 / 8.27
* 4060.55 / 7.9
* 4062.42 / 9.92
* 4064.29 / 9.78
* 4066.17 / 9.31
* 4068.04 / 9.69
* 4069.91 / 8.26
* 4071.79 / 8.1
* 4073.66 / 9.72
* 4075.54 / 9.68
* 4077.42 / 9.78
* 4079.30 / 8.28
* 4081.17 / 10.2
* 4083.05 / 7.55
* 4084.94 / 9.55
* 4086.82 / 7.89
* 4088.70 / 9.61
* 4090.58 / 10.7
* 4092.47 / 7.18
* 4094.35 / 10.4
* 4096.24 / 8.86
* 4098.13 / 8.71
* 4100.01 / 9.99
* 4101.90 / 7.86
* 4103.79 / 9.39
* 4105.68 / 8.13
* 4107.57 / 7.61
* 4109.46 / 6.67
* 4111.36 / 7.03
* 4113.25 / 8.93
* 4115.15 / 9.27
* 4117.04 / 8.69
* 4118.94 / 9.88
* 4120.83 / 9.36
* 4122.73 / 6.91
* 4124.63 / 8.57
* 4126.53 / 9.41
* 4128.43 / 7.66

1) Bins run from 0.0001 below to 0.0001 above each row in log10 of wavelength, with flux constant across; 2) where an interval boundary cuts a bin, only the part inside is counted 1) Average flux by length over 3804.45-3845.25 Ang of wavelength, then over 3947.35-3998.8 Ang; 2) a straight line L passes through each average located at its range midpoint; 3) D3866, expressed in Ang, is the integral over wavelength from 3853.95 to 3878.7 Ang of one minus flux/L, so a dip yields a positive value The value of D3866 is 1.3 Ang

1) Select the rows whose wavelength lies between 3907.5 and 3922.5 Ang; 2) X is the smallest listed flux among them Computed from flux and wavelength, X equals 9.04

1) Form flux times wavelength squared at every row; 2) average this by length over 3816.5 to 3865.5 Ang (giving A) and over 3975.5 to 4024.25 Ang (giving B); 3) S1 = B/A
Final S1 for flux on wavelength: 0.8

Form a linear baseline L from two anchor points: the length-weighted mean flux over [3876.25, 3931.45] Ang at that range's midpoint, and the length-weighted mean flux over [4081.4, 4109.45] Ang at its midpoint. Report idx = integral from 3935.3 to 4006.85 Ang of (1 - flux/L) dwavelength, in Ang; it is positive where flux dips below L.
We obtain 5.4 Ang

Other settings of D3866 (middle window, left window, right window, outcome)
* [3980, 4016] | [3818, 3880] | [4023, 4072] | 1.33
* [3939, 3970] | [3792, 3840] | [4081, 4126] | 1.83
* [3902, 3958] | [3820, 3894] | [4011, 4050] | 2.84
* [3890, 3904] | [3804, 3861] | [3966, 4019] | -1.26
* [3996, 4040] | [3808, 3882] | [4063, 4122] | 1.35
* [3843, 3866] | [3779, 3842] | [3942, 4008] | 1.69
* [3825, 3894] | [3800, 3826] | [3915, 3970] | 1.80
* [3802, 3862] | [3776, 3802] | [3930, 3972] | 2.62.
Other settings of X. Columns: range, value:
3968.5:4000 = 6.89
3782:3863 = 9.14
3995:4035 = 6.92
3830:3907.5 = 9.38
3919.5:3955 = 7.16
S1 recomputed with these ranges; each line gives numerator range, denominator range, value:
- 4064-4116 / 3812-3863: 0.80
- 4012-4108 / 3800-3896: 0.82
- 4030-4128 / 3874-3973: 0.89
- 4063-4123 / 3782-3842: 0.75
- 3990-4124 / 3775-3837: 0.75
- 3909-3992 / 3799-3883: 0.86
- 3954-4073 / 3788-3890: 0.82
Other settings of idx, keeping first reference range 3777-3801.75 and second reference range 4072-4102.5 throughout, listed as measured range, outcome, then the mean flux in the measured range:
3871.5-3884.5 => 1.8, 11.1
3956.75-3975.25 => 2.0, 10.1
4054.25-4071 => 1.4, 8.78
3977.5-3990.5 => 1.5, 9.72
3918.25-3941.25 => 4.3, 9.76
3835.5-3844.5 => 0.1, 13.5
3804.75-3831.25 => 1.3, 13.4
